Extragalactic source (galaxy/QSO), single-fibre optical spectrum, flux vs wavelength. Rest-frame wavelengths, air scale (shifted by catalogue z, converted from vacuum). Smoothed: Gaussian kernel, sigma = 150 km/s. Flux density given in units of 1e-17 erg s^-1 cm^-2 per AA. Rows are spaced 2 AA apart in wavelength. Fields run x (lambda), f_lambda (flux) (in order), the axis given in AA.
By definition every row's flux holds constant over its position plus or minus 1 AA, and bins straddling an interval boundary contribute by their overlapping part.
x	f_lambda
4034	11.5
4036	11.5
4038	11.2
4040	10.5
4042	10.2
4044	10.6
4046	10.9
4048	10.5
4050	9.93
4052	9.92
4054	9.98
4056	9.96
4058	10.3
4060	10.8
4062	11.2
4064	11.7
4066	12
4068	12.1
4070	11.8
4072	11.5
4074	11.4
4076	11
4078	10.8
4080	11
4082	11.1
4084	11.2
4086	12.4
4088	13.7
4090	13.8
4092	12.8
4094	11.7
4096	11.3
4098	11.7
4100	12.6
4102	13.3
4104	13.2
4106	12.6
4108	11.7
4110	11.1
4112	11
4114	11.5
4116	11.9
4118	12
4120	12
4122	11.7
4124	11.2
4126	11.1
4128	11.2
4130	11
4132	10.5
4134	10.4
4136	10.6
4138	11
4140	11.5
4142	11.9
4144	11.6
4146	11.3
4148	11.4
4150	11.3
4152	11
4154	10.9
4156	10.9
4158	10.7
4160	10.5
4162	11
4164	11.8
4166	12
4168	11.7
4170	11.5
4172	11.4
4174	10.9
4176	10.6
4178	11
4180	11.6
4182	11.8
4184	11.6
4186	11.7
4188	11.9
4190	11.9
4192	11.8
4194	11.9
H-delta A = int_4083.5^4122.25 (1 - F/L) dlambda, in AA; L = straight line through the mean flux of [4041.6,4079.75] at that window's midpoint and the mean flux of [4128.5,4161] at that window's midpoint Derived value -4.3 AA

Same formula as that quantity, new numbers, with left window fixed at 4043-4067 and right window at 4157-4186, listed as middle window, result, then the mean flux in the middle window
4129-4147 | 0.0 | 11.1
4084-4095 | -1.9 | 12.7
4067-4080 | -0.8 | 11.4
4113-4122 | -0.7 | 11.8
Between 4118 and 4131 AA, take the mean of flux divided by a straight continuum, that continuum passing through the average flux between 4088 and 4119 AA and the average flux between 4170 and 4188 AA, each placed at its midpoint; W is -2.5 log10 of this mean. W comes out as 0.051 mag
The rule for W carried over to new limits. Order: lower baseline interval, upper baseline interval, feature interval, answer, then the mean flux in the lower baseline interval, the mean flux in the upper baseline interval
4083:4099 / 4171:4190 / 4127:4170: 0.05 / 12.3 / 11.4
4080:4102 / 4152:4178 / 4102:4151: 0.02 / 12.2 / 11.1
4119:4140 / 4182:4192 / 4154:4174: 0.03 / 11.1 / 11.8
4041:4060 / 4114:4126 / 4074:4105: -0.09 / 10.3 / 11.7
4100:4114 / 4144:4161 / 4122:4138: 0.06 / 12.1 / 11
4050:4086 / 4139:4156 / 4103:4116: -0.06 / 11.1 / 11.3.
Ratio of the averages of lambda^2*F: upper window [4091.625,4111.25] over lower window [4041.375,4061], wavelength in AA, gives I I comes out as 1.21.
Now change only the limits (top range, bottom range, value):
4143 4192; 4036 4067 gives 1.12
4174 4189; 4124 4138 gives 1.08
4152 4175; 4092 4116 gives 0.96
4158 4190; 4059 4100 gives 1.01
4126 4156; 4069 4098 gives 0.97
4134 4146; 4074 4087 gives 1.03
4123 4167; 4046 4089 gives 1.04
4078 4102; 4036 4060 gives 1.19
